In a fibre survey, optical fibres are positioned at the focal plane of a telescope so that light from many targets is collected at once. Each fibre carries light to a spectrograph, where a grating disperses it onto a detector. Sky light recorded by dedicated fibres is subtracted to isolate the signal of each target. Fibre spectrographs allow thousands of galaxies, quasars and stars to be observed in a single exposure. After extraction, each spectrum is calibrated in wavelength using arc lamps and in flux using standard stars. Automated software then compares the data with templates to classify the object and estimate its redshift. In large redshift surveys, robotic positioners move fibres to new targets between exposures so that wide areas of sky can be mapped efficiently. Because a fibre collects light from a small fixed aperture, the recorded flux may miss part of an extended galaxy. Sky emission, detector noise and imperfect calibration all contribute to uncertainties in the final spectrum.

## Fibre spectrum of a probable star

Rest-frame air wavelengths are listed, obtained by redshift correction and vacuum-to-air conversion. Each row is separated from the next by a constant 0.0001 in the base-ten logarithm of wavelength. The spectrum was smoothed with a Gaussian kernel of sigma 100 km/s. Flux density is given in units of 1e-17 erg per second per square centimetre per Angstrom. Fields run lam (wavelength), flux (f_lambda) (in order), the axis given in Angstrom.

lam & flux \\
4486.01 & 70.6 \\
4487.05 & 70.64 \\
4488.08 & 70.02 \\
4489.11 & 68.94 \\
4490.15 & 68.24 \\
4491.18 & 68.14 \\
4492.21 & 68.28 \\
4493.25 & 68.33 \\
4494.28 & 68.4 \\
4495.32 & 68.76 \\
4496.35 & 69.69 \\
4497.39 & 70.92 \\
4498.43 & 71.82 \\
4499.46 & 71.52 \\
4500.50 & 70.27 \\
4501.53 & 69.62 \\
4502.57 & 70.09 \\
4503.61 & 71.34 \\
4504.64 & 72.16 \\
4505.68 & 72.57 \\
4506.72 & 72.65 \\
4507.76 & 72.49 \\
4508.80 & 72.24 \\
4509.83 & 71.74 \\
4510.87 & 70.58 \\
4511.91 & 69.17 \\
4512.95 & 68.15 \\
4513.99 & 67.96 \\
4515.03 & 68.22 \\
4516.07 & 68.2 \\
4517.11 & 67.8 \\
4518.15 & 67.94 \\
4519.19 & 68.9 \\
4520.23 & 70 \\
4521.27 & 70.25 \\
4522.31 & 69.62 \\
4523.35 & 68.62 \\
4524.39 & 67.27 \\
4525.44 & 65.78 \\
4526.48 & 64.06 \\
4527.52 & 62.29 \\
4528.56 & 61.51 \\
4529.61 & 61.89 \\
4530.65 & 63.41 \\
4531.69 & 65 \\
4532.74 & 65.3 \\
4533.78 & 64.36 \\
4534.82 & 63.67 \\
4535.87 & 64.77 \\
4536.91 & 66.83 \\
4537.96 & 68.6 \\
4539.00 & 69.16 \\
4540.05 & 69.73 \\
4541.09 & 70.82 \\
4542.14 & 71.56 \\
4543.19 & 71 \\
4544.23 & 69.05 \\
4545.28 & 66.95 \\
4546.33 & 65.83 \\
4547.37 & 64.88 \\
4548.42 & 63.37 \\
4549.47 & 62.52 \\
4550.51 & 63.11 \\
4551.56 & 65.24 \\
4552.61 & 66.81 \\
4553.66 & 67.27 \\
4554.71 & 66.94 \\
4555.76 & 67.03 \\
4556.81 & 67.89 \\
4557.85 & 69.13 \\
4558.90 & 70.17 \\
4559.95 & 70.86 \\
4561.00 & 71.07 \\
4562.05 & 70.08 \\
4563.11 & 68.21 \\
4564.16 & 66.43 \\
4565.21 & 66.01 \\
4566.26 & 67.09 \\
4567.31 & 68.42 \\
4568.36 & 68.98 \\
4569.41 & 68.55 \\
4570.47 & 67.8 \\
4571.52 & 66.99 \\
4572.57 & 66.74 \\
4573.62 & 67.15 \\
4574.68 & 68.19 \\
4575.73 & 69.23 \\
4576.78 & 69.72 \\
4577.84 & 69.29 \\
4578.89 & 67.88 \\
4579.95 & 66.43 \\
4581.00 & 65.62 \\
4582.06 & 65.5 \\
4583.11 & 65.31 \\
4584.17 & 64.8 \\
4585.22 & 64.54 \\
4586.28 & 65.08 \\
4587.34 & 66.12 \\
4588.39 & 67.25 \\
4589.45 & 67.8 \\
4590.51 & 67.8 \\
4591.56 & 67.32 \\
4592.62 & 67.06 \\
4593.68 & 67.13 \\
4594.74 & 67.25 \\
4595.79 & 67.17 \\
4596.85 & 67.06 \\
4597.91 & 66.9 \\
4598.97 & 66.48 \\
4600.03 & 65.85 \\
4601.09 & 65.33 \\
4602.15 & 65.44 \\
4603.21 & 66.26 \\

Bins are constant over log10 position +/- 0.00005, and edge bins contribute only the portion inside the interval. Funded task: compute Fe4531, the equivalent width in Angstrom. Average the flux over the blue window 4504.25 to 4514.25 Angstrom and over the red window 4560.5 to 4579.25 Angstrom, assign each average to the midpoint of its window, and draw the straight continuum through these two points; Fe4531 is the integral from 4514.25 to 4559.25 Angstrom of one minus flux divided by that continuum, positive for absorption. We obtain 1.9 Angstrom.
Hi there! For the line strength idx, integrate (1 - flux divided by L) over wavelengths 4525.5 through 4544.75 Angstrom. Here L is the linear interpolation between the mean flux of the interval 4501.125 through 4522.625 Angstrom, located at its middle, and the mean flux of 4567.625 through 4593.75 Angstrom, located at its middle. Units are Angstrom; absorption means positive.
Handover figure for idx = 0.8 Angstrom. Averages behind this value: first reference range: 70.1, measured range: 66.3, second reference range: 67.1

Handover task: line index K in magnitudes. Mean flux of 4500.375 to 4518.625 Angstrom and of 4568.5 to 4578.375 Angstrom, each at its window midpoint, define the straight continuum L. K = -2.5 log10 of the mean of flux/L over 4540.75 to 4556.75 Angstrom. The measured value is 0.04 mag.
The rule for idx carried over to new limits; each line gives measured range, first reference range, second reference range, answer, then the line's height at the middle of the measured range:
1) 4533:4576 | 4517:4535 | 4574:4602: -0.7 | 66.4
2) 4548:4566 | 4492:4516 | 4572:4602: 0.2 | 68.1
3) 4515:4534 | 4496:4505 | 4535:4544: 0.9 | 69.6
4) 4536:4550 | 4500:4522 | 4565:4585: 0.2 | 68.7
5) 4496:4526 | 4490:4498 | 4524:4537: -1.4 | 66.7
